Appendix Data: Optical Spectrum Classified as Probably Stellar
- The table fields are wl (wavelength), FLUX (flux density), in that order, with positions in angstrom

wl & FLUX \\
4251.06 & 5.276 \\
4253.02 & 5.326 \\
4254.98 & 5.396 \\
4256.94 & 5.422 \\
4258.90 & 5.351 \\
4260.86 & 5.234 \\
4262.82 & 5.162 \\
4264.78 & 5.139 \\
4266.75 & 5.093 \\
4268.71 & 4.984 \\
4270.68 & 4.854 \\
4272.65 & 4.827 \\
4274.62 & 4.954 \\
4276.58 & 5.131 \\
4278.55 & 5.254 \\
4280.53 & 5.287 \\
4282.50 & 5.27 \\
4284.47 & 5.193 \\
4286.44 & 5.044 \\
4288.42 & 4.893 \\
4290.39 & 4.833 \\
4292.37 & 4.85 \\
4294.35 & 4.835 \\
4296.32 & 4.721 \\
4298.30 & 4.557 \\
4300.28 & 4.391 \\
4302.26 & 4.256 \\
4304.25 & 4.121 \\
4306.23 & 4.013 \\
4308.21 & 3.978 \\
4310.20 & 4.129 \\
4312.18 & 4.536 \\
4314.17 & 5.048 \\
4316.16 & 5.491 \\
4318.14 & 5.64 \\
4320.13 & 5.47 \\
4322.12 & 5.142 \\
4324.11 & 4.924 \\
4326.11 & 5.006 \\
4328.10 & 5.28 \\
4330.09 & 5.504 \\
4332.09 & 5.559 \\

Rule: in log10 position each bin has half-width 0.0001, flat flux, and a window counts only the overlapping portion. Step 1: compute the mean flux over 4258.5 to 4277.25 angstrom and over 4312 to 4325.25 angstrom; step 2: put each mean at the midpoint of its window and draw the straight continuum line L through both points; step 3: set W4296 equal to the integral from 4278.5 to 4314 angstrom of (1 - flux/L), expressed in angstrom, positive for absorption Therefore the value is 3.3 angstrom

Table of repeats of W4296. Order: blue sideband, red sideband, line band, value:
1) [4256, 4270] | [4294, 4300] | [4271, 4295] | -0.7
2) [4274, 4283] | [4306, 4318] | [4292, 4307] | 1.2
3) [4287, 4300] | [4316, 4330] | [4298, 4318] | 2.1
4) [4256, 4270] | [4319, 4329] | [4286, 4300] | 1.1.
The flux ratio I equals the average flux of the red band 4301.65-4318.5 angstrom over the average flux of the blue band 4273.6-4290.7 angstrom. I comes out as 0.9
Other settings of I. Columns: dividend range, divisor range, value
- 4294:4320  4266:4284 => 0.91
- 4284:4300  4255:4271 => 0.93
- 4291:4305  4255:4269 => 0.87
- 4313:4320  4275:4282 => 1.03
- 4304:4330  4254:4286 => 0.94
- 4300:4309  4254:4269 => 0.79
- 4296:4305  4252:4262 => 0.82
